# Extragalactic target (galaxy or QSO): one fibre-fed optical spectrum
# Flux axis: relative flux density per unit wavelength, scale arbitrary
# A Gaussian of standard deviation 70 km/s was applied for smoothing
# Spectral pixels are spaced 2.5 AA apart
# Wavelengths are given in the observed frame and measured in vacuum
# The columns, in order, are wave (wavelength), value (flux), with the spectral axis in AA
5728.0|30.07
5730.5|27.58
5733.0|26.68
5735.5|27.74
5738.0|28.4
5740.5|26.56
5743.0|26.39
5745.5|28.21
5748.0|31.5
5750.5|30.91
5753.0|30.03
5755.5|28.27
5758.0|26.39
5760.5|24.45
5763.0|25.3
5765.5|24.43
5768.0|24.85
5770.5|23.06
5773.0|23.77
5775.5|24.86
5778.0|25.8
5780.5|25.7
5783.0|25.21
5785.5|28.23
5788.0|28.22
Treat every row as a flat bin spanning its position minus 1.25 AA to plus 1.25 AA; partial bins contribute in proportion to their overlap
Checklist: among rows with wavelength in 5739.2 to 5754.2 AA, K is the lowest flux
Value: 26.39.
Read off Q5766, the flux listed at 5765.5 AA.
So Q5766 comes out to 24.43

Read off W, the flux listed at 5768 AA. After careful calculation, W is 24.85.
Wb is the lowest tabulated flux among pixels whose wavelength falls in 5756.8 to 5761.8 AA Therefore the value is 24.45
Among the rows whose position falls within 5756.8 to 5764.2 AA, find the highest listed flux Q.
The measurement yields 26.39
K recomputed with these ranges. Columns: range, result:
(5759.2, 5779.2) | 23.06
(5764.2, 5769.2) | 24.43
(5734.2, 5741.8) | 26.56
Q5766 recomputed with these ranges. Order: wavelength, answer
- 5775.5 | 24.86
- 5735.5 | 27.74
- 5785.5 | 28.23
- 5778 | 25.8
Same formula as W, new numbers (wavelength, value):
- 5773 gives 23.77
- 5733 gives 26.68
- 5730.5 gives 27.58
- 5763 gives 25.3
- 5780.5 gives 25.7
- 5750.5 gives 30.91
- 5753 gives 30.03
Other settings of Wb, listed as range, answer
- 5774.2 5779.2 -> 24.86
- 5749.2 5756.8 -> 28.27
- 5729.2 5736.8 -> 26.68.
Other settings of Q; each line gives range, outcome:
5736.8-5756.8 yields 31.5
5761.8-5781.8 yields 25.8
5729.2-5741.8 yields 28.4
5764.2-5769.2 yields 24.85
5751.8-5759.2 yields 30.03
